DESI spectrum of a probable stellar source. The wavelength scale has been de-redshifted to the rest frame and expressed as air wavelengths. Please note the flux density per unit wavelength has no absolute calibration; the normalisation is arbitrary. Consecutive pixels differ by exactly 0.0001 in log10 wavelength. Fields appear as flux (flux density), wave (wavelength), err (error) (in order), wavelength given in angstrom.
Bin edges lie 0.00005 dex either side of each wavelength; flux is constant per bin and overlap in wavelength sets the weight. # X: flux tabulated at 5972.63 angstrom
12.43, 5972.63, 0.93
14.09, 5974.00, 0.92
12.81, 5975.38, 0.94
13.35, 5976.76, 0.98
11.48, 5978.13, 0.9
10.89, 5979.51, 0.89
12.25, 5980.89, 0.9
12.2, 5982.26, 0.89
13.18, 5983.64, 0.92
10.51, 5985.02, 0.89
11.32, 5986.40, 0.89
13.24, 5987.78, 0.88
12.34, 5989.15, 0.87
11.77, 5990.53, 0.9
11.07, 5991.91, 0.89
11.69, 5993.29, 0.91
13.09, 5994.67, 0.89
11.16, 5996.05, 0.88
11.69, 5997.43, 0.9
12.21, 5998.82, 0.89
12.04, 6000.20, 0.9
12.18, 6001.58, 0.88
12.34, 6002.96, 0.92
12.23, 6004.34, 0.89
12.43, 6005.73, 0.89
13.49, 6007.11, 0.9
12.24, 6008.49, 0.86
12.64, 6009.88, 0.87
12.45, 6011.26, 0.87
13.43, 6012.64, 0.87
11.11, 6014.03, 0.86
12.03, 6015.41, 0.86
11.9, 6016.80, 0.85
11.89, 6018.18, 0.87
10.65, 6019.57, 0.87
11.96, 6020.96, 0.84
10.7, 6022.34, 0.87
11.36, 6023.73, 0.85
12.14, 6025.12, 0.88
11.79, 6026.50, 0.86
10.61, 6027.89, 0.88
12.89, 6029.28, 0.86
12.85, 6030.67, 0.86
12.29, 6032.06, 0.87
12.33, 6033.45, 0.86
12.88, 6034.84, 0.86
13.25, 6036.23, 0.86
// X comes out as 12.43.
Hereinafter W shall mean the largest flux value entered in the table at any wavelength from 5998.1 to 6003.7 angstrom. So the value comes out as 12.34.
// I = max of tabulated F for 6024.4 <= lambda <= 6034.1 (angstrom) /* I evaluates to 12.89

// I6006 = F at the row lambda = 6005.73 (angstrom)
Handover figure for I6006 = 12.43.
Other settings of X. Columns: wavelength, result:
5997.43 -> 11.69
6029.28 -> 12.89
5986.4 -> 11.32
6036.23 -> 13.25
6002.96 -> 12.34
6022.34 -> 10.7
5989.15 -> 12.34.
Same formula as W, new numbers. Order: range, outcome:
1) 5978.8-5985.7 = 13.18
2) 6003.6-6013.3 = 13.49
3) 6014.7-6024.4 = 12.03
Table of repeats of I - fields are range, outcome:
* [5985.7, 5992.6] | 13.24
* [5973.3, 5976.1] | 14.09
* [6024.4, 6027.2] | 12.14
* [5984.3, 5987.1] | 11.32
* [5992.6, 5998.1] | 13.09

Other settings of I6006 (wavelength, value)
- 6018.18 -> 11.89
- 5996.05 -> 11.16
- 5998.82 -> 12.21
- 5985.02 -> 10.51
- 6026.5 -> 11.79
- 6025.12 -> 12.14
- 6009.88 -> 12.64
